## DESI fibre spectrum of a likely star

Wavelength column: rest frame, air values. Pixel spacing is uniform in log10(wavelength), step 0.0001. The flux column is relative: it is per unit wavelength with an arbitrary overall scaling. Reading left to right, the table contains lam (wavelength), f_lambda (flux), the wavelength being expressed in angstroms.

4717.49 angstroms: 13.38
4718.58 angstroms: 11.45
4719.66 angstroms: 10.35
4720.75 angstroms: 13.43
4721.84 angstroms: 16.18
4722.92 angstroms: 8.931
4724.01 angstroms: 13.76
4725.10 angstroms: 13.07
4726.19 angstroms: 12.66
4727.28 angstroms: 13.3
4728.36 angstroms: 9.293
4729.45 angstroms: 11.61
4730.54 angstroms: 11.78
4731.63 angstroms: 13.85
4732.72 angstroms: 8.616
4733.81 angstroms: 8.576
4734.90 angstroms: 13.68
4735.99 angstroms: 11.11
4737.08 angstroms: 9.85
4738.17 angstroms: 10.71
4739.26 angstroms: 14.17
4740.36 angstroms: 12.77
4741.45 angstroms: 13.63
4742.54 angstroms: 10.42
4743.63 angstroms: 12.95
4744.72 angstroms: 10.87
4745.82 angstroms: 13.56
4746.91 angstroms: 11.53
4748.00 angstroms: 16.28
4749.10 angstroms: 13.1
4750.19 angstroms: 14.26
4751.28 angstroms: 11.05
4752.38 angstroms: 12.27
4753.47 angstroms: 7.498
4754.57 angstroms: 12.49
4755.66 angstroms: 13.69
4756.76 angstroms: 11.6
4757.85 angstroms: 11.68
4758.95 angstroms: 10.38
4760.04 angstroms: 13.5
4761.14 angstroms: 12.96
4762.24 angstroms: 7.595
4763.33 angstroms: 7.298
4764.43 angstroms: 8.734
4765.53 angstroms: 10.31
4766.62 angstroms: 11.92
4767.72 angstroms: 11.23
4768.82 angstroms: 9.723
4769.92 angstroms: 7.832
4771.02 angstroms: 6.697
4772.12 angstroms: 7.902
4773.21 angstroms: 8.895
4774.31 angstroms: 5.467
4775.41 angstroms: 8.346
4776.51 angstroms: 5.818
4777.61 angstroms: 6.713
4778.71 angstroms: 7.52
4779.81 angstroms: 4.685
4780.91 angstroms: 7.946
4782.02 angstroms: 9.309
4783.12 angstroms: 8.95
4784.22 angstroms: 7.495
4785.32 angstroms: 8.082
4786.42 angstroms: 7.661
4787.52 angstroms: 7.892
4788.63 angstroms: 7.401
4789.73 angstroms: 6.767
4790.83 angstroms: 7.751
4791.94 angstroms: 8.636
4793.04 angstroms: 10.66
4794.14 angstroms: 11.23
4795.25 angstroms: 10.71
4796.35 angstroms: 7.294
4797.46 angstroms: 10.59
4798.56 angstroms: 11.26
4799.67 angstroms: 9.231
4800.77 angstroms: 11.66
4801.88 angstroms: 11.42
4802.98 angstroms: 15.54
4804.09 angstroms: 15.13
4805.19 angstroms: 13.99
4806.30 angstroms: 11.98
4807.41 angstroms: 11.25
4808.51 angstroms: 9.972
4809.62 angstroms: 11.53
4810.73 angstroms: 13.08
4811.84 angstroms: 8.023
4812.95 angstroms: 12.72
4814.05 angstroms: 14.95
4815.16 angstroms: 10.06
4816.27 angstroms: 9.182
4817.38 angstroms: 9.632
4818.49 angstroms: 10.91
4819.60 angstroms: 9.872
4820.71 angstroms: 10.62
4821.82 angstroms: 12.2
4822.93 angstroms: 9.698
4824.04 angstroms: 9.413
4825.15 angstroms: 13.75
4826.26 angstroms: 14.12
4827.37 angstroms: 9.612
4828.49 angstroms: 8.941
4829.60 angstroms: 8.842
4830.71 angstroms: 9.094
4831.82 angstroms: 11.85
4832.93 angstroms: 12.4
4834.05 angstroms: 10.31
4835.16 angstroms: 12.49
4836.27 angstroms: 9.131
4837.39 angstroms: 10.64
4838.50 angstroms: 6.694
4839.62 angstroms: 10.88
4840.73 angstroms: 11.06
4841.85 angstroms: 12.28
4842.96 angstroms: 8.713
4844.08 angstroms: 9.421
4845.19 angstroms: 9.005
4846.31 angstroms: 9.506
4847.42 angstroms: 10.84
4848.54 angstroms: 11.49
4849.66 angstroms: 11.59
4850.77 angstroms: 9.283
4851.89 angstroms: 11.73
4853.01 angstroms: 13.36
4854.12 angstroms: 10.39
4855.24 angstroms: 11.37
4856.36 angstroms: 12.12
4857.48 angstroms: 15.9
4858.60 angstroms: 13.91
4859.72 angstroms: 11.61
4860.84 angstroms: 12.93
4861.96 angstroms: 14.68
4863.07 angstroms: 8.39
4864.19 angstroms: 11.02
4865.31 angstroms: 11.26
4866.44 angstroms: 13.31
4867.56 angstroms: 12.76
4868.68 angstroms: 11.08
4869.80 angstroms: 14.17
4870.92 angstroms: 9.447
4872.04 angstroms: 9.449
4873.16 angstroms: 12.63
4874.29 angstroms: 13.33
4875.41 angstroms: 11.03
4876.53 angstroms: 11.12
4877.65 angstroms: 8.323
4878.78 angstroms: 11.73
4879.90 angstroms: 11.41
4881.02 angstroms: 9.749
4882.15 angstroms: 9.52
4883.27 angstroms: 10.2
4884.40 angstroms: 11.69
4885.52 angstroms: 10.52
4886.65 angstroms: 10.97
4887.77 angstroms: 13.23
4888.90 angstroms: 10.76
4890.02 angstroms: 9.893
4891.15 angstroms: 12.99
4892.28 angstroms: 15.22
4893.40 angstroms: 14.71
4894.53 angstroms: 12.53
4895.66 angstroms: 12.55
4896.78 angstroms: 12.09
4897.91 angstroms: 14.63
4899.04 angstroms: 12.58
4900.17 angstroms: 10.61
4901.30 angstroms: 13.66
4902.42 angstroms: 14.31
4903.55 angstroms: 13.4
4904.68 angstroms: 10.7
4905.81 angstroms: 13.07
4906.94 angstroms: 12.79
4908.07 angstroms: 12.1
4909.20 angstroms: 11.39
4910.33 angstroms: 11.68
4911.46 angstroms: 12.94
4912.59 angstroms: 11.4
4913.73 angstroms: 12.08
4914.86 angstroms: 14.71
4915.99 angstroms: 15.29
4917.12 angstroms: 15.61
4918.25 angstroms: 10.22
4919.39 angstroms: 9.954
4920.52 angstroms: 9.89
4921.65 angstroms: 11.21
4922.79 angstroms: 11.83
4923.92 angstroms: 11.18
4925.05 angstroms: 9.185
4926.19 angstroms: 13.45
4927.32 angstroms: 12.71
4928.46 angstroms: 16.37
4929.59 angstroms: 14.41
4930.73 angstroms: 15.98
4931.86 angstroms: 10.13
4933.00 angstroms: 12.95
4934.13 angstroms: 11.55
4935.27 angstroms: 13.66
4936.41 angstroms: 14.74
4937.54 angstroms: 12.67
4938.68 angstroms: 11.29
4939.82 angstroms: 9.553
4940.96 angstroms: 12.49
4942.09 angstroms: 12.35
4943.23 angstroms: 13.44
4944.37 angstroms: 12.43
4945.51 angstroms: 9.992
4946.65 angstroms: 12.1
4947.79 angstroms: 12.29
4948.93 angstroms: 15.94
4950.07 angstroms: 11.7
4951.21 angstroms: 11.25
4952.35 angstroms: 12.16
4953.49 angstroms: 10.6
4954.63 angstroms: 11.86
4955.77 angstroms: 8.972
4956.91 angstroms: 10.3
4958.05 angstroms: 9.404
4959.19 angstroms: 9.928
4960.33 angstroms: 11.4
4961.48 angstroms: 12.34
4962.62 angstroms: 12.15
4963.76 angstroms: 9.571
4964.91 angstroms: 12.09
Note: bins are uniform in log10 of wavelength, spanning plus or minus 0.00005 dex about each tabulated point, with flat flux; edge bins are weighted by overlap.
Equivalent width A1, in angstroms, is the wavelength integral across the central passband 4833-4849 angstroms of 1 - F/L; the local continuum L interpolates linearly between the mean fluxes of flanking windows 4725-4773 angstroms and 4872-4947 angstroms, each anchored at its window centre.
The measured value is 2.11 angstroms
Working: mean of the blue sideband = 11.3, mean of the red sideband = 12.2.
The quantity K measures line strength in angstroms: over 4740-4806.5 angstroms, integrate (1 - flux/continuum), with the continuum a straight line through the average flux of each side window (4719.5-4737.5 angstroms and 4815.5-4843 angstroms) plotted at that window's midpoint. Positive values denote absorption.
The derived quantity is 6.4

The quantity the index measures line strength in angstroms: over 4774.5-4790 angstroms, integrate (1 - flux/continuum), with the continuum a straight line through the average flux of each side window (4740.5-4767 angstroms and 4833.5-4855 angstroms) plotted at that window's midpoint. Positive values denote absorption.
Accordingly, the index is 5.3 angstroms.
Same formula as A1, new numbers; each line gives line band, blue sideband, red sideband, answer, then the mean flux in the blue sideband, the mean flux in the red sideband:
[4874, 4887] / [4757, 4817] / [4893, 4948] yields 1.0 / 9.73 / 12.5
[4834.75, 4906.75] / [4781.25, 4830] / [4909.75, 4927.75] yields -1.3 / 10.4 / 12.1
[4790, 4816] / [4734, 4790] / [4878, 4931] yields -1.1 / 10.1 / 12.3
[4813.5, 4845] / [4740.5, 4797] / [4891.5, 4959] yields 0.6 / 9.79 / 12.4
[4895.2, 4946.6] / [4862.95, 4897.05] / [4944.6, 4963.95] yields -4.6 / 11.6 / 11.3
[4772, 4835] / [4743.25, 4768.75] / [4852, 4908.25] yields 9.5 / 11.6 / 12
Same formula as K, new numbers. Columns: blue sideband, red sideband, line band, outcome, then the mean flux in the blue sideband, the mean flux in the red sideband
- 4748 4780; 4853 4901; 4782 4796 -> 2.31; 9.86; 11.9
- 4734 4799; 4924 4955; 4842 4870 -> -0.68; 10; 12.5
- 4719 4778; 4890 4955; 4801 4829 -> 0.22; 11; 12.5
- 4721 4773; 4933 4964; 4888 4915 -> -2.12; 11.4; 11.8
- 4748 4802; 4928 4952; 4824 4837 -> -0.38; 9.5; 12.7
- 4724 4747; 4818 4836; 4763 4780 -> 4.93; 11.9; 10.9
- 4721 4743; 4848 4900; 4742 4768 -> 0.78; 11.9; 11.8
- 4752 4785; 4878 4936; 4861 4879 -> -0.08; 9.19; 12.3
